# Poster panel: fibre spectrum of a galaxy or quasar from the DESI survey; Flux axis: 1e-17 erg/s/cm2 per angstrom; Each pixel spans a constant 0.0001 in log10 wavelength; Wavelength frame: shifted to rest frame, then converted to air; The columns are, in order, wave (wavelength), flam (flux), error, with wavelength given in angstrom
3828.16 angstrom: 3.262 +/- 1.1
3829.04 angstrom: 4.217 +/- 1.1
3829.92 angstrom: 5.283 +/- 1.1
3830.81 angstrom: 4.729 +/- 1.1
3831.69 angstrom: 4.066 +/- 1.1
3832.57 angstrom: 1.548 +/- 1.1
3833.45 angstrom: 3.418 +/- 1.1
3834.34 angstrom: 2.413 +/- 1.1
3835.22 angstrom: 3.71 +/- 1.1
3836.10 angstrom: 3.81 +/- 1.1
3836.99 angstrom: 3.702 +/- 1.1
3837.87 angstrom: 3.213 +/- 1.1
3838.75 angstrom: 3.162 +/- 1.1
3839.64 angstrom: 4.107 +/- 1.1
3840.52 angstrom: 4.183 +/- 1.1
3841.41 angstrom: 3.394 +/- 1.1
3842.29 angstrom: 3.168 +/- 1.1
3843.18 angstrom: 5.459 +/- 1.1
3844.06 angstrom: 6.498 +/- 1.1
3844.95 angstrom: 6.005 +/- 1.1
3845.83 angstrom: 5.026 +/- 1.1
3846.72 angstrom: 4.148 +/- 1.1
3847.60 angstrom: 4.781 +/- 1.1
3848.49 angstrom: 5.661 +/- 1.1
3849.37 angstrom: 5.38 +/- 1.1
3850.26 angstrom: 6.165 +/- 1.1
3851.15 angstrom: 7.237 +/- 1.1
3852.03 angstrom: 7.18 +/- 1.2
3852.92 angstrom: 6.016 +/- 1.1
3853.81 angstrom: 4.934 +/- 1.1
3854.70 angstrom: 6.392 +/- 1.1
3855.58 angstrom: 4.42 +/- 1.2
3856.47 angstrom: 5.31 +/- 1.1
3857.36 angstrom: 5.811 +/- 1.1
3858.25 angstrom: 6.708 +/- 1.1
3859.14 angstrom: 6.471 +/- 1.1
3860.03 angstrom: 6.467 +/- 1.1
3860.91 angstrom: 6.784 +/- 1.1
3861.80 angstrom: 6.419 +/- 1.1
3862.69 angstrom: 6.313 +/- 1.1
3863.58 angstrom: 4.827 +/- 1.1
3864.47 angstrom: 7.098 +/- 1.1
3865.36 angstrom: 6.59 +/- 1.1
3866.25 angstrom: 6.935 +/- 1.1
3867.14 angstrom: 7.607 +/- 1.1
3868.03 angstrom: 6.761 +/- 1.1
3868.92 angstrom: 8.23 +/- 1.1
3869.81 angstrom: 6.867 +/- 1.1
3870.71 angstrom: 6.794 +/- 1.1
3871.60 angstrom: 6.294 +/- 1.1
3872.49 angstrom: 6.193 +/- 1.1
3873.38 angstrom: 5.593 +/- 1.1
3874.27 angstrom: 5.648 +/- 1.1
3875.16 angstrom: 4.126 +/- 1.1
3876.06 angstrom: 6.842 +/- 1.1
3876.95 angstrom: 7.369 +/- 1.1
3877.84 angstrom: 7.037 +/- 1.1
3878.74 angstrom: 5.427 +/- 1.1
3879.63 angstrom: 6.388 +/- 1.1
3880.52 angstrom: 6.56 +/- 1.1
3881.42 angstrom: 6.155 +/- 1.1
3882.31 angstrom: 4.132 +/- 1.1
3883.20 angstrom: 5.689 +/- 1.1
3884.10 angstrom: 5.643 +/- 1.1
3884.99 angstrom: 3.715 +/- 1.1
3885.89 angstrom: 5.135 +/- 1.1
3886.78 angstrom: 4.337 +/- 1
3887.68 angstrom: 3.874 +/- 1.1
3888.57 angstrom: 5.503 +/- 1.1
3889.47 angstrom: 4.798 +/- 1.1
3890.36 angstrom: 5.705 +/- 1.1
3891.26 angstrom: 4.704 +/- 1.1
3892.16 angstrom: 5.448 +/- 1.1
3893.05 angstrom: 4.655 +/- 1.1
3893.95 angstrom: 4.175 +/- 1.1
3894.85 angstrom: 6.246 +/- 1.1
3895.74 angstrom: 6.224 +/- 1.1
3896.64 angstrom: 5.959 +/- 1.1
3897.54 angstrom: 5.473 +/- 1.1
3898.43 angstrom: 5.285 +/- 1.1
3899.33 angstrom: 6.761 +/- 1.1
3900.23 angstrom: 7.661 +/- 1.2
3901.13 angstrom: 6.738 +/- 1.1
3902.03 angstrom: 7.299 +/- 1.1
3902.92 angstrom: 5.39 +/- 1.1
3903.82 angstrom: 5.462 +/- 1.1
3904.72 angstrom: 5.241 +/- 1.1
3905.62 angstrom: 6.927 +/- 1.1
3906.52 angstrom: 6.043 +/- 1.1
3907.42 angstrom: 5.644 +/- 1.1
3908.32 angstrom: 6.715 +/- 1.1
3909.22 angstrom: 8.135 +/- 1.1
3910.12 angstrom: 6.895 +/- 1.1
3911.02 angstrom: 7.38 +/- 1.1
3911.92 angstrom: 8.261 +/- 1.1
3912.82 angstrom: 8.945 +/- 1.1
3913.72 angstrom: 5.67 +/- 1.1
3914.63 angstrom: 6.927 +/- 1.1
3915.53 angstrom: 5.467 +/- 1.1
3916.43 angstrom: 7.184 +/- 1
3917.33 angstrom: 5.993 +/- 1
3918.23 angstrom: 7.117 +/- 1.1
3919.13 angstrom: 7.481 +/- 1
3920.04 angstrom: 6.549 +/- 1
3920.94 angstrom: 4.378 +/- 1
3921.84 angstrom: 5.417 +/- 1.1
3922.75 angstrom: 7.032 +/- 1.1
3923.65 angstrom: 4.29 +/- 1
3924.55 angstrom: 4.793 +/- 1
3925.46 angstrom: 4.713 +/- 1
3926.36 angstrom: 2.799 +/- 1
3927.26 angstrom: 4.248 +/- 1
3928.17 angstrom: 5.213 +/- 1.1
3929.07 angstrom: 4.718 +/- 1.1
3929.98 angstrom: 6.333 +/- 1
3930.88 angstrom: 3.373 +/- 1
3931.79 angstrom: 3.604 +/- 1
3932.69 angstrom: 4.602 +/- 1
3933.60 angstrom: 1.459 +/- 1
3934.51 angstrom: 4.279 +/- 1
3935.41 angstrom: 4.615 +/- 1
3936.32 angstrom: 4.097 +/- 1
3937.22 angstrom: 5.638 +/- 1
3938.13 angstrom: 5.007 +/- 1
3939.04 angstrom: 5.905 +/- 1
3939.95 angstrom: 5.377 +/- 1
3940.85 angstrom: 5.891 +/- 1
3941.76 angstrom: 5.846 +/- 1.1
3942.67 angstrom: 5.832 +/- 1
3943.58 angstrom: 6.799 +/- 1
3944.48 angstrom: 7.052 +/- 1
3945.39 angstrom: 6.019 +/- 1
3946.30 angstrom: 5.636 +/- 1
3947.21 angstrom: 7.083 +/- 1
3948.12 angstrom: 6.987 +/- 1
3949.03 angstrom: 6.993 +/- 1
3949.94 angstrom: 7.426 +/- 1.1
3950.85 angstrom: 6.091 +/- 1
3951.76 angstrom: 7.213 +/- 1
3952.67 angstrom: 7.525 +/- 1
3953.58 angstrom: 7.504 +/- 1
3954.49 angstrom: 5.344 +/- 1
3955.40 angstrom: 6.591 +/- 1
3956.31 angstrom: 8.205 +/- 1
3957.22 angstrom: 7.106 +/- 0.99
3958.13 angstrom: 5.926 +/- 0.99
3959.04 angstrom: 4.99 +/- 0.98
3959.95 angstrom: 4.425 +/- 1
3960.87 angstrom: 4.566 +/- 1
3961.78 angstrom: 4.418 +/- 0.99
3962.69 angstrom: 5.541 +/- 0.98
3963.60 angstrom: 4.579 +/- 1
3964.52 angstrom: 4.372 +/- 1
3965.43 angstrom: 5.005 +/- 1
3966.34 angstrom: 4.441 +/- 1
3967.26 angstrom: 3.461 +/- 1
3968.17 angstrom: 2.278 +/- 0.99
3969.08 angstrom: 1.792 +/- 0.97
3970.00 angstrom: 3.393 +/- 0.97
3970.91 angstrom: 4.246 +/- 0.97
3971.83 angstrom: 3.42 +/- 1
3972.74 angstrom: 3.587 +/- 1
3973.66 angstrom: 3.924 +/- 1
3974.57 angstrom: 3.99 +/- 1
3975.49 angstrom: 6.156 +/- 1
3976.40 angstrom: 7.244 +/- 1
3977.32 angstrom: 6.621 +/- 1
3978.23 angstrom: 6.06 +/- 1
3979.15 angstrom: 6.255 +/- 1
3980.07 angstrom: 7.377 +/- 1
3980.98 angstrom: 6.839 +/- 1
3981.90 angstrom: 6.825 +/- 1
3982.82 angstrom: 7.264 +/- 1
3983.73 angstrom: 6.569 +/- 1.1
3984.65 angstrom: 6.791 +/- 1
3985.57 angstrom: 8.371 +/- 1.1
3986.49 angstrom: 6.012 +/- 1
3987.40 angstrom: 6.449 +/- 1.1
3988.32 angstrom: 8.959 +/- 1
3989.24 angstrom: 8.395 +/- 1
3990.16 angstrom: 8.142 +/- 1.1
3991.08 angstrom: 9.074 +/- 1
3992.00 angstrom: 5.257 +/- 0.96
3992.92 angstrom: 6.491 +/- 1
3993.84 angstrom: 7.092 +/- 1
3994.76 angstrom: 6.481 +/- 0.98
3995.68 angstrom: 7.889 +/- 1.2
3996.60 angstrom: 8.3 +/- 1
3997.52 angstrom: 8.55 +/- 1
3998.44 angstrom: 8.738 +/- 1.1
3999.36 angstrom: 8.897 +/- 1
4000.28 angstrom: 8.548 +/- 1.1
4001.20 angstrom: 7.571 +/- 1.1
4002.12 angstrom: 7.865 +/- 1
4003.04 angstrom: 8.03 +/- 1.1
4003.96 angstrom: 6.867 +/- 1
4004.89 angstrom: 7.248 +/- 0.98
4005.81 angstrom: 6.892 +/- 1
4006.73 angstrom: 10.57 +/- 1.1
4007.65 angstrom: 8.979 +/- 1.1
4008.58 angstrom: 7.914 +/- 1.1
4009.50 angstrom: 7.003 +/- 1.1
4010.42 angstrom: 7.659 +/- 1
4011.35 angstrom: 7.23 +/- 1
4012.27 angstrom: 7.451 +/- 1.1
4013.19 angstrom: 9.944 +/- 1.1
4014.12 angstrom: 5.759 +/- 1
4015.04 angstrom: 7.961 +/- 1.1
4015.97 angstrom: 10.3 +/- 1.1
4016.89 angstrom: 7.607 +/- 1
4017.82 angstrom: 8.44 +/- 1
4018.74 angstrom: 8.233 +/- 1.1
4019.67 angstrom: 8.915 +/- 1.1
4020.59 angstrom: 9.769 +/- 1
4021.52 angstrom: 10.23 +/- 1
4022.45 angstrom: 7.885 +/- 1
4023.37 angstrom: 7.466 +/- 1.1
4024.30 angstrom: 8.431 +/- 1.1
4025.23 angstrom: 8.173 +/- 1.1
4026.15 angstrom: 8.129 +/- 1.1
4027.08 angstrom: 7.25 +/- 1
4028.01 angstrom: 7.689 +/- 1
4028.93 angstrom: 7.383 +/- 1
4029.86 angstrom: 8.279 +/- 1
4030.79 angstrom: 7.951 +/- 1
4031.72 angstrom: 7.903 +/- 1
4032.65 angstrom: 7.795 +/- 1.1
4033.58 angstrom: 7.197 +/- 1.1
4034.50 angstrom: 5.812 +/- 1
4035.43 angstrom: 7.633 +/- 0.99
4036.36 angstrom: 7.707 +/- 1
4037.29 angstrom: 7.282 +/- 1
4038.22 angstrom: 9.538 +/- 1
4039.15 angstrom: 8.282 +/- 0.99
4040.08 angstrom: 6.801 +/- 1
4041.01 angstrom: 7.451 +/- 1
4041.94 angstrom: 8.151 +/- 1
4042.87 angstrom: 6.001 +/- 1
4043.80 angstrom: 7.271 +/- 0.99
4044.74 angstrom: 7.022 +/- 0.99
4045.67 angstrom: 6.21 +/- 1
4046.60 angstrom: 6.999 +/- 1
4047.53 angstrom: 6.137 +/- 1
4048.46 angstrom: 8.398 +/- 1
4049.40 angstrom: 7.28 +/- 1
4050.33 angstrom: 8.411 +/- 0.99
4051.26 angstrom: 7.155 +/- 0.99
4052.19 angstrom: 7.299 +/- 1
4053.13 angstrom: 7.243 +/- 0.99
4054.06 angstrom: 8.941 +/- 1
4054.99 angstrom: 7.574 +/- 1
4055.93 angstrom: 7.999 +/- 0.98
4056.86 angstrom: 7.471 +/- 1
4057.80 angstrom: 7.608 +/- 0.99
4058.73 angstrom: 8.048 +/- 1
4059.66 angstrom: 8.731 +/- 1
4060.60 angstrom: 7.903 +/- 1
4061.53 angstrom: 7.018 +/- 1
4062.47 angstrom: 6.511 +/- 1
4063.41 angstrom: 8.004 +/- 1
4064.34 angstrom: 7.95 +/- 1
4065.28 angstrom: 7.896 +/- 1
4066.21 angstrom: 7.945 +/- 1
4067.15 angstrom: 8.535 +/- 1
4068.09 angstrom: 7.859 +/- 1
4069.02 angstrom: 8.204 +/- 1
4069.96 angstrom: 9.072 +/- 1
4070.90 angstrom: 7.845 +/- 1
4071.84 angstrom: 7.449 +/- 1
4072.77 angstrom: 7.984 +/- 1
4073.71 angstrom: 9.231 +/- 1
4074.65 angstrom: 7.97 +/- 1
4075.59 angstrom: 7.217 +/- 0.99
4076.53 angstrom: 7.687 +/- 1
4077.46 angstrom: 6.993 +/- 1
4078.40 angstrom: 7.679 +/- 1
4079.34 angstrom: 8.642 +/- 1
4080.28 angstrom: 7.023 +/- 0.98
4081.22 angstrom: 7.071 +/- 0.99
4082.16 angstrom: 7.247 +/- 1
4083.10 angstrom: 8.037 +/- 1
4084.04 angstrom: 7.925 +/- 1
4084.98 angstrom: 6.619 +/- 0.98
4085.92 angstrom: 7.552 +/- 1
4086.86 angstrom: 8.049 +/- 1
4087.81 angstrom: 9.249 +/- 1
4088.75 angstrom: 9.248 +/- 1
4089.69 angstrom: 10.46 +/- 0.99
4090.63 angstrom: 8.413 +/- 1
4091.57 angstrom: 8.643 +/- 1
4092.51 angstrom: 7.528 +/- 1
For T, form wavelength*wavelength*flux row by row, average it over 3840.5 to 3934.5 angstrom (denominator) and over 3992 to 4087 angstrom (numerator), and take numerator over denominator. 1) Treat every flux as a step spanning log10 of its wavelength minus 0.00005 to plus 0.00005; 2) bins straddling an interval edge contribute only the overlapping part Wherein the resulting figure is 1.5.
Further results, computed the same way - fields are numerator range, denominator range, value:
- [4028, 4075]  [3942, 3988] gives 1.39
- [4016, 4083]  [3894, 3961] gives 1.39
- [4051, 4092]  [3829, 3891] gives 1.63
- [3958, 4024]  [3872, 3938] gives 1.26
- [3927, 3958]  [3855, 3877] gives 0.95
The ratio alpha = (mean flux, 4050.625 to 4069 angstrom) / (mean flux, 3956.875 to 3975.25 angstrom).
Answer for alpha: 1.82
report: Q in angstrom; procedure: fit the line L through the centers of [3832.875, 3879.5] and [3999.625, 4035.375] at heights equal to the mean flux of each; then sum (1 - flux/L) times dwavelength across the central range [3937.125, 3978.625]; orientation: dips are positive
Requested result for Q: 9.2 angstrom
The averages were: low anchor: 5.58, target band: 5.51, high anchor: 8.01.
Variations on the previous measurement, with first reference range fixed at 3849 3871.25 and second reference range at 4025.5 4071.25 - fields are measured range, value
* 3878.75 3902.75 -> 3.83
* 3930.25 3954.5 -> 4.41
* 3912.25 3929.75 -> 2.67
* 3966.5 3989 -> 5.00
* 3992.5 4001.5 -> -0.69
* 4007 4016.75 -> -0.86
